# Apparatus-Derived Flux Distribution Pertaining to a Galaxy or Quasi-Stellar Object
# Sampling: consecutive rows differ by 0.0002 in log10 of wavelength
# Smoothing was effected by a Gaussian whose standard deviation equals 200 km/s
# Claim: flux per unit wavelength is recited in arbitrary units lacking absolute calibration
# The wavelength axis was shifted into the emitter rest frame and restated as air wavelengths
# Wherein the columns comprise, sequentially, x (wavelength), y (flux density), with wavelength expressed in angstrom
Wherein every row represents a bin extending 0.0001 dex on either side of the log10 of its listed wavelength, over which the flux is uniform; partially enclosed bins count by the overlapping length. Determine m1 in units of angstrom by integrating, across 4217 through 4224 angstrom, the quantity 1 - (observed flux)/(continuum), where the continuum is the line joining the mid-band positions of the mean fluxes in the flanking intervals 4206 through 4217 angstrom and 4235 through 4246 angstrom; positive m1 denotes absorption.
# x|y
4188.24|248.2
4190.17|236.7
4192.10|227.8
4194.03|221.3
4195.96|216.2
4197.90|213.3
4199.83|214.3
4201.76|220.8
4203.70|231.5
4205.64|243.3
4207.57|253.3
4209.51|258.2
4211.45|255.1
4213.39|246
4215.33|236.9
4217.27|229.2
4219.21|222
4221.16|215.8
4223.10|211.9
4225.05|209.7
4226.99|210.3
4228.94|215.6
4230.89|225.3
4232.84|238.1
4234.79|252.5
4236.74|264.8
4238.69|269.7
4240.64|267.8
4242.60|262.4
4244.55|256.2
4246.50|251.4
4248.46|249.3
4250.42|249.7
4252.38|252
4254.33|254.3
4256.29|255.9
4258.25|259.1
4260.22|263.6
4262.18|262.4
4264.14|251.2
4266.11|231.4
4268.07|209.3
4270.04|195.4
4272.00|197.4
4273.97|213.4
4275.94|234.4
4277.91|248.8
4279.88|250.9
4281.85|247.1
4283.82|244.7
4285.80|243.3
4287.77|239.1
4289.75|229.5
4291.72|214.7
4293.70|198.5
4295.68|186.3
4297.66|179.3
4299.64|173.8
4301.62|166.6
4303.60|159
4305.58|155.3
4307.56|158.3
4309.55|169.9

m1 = 0.9 angstrom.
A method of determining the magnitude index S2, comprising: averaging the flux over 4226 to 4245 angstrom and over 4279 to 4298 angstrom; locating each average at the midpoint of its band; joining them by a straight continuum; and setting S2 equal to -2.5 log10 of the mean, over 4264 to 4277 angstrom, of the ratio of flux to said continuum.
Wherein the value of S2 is 0.07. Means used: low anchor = 246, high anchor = 225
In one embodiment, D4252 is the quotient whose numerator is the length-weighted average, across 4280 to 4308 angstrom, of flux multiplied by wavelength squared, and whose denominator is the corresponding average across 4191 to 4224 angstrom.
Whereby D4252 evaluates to 0.91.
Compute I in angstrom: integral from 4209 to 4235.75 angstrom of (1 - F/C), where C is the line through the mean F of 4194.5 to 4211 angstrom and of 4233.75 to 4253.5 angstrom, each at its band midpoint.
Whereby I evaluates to 1.53 angstrom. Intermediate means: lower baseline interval 232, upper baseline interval 258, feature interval 230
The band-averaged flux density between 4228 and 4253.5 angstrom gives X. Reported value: 250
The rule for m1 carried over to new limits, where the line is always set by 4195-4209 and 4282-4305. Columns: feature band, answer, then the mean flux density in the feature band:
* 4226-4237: -0.60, 232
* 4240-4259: -3.51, 256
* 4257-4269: -1.95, 246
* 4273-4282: -1.30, 238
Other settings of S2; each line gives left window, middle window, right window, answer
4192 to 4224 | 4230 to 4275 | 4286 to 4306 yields -0.16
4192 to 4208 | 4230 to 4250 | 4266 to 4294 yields -0.12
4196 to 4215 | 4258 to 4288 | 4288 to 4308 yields -0.19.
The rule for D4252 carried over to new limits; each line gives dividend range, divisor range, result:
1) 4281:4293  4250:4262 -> 0.93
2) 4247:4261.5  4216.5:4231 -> 1.19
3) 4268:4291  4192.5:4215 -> 1.02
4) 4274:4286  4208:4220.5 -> 1.04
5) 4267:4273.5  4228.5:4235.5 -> 0.88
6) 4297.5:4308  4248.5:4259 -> 0.66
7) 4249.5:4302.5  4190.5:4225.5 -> 1.02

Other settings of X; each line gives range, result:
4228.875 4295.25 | 241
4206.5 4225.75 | 234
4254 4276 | 235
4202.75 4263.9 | 244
